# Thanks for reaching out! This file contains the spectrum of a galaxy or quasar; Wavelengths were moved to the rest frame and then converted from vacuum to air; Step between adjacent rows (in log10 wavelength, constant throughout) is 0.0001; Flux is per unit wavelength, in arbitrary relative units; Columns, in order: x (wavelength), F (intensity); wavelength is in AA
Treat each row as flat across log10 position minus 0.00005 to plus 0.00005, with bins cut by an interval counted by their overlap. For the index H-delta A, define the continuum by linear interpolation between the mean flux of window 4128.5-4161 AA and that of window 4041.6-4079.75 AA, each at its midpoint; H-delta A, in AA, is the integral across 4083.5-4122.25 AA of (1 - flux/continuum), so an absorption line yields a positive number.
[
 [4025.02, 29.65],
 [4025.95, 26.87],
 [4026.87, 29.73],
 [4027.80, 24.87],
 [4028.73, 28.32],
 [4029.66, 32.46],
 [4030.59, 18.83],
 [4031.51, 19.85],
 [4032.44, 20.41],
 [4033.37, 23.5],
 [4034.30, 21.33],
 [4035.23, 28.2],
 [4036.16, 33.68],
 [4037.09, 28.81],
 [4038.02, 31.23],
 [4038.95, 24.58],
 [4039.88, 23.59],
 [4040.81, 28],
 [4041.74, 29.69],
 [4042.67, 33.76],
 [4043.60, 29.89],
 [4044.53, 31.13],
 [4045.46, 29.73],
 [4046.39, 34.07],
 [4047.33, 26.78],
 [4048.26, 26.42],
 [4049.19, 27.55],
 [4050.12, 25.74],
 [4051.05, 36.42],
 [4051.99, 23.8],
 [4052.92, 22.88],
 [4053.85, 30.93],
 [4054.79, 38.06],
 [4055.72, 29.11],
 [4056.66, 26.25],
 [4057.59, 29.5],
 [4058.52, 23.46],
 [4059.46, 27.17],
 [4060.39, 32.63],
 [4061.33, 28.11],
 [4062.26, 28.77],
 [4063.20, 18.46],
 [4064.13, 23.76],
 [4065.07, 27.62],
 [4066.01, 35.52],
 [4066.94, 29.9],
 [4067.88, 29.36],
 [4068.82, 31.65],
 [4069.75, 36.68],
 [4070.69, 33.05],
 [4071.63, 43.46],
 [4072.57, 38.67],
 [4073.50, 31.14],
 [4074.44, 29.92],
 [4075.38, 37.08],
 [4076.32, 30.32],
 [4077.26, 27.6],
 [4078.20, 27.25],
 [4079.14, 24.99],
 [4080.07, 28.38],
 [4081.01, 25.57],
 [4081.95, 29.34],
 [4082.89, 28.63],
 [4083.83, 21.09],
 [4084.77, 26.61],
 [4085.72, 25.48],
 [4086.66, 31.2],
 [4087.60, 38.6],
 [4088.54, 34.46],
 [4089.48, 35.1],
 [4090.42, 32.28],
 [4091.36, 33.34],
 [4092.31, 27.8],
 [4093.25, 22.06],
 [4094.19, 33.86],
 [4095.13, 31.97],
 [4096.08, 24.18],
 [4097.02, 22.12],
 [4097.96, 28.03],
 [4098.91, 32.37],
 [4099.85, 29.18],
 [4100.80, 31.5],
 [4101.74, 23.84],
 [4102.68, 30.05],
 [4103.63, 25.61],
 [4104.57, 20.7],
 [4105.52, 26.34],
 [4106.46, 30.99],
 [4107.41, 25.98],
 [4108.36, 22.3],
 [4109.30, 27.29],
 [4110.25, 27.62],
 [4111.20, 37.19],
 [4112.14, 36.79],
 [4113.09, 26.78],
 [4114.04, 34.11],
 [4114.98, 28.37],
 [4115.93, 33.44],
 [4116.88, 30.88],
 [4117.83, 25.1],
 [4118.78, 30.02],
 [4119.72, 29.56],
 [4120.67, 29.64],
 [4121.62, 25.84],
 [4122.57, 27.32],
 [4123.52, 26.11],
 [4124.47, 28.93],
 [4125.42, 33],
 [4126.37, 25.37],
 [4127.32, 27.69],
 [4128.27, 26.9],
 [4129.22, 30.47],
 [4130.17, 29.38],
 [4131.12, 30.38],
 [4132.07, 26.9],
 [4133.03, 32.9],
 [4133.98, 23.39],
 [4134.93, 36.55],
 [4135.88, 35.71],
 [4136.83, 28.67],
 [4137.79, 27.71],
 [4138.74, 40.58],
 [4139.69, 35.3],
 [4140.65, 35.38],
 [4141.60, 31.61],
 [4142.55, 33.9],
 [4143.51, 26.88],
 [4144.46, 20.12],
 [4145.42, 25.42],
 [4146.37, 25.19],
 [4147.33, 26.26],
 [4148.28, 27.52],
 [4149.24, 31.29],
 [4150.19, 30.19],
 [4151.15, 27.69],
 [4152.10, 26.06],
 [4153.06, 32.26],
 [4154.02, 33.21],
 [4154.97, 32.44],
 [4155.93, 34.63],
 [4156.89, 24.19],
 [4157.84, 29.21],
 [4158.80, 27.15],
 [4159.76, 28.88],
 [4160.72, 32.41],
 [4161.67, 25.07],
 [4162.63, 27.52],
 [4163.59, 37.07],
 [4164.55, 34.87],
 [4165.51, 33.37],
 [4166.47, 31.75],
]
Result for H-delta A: 1.2 AA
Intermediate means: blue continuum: 30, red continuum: 30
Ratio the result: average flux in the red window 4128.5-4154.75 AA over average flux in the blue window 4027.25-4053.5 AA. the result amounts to 1.1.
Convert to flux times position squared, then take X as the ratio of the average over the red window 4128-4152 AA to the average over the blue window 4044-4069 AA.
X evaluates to 1.08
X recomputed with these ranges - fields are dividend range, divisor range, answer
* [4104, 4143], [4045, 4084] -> 1.04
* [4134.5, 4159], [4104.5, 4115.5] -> 1.06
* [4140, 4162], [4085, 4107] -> 1.03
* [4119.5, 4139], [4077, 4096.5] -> 1.04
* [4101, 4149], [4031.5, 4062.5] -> 1.07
